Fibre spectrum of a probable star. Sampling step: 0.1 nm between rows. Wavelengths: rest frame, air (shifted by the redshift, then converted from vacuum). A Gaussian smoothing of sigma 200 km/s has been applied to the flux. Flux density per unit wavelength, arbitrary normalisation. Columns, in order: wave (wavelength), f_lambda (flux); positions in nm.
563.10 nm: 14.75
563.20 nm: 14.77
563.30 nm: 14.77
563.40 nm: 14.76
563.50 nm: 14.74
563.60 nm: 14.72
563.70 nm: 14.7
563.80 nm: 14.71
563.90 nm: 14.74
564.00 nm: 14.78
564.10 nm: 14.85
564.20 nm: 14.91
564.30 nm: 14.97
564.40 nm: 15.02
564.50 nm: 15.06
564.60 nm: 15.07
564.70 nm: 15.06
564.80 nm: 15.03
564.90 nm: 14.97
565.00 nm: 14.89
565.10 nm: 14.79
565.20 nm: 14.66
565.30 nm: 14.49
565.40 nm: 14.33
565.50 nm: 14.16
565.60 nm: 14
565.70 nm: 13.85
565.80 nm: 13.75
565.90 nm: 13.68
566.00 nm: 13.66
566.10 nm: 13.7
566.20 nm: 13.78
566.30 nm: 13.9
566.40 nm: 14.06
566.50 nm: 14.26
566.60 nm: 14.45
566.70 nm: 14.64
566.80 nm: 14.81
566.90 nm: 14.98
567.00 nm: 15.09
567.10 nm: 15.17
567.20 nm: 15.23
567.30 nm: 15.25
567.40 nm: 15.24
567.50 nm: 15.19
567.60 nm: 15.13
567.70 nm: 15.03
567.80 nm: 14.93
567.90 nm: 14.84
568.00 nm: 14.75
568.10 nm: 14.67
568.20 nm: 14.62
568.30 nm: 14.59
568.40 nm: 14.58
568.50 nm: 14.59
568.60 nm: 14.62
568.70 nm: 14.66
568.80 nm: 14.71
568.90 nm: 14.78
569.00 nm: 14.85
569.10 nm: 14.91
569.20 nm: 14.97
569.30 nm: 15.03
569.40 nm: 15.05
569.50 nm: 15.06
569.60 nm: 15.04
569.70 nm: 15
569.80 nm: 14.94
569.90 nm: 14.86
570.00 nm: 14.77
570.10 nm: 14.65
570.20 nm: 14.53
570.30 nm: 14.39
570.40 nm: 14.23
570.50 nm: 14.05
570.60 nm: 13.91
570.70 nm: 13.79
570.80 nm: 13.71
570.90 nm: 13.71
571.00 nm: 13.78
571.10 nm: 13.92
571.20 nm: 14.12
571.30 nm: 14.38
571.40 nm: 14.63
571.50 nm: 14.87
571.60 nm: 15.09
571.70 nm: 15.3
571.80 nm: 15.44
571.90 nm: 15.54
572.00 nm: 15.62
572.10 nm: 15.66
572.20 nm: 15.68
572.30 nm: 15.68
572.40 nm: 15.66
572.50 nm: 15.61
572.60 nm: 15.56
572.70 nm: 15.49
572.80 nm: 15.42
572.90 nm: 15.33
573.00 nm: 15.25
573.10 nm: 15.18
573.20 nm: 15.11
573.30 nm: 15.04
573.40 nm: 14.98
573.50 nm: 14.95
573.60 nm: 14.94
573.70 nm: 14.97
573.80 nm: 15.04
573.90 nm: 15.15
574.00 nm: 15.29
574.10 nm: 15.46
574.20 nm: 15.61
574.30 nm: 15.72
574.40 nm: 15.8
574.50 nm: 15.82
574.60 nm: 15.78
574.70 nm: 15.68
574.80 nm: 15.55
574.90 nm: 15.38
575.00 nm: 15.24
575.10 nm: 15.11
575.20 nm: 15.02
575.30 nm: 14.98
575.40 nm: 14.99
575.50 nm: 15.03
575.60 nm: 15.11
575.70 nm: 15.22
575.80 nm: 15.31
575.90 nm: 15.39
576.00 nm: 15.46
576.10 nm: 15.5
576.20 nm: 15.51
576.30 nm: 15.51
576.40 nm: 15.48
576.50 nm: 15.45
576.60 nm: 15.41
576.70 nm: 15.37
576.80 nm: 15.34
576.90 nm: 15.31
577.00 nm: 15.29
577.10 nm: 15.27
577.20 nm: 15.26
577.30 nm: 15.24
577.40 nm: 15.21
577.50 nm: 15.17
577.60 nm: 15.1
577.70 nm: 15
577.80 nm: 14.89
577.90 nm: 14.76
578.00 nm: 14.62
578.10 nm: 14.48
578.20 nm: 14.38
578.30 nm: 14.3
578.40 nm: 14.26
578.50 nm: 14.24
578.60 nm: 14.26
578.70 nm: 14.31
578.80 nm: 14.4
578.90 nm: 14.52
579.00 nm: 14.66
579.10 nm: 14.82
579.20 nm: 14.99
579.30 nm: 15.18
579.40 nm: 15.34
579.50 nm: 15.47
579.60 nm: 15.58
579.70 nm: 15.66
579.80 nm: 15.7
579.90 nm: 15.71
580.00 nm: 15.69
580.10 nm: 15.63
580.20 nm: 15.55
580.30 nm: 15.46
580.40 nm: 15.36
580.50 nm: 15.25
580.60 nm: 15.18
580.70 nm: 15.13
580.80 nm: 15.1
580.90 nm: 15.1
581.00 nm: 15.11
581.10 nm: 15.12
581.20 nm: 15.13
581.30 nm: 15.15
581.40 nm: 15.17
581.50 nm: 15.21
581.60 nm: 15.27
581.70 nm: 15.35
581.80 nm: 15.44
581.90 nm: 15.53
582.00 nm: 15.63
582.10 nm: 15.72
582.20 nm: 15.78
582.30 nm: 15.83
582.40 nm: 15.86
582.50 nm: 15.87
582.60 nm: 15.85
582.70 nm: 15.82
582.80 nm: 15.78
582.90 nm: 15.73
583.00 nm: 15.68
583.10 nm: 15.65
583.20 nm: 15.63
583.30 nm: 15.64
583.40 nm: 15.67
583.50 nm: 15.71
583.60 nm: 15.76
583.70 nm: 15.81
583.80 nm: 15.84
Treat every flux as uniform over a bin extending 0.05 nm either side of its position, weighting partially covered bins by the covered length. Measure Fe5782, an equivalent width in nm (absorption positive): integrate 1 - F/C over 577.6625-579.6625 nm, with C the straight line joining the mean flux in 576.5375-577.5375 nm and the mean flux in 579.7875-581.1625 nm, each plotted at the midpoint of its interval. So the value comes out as 0.08 nm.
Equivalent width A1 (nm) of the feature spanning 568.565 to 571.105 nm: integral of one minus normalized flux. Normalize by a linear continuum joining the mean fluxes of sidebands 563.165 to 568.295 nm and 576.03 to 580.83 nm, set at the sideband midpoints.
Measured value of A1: 0.04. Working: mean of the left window 14.7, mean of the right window 15.1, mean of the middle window 14.5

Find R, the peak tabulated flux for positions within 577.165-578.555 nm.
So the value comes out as 15.26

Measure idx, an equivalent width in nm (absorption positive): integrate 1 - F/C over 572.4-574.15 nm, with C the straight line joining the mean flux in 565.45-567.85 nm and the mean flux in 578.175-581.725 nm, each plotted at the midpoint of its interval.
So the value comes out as -0.05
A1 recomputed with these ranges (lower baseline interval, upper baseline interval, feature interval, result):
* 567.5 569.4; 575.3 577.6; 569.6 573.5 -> 0.03 nm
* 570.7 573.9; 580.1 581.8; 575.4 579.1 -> 0.04 nm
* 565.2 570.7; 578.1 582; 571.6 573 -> -0.07 nm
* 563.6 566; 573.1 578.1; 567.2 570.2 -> -0.01 nm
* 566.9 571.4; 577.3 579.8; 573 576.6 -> -0.13 nm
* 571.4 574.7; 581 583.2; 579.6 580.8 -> 0.00 nm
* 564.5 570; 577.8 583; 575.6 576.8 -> -0.03 nm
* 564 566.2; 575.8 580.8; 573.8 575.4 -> -0.05 nm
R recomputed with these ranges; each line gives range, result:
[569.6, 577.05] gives 15.82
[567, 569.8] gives 15.25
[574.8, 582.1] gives 15.72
